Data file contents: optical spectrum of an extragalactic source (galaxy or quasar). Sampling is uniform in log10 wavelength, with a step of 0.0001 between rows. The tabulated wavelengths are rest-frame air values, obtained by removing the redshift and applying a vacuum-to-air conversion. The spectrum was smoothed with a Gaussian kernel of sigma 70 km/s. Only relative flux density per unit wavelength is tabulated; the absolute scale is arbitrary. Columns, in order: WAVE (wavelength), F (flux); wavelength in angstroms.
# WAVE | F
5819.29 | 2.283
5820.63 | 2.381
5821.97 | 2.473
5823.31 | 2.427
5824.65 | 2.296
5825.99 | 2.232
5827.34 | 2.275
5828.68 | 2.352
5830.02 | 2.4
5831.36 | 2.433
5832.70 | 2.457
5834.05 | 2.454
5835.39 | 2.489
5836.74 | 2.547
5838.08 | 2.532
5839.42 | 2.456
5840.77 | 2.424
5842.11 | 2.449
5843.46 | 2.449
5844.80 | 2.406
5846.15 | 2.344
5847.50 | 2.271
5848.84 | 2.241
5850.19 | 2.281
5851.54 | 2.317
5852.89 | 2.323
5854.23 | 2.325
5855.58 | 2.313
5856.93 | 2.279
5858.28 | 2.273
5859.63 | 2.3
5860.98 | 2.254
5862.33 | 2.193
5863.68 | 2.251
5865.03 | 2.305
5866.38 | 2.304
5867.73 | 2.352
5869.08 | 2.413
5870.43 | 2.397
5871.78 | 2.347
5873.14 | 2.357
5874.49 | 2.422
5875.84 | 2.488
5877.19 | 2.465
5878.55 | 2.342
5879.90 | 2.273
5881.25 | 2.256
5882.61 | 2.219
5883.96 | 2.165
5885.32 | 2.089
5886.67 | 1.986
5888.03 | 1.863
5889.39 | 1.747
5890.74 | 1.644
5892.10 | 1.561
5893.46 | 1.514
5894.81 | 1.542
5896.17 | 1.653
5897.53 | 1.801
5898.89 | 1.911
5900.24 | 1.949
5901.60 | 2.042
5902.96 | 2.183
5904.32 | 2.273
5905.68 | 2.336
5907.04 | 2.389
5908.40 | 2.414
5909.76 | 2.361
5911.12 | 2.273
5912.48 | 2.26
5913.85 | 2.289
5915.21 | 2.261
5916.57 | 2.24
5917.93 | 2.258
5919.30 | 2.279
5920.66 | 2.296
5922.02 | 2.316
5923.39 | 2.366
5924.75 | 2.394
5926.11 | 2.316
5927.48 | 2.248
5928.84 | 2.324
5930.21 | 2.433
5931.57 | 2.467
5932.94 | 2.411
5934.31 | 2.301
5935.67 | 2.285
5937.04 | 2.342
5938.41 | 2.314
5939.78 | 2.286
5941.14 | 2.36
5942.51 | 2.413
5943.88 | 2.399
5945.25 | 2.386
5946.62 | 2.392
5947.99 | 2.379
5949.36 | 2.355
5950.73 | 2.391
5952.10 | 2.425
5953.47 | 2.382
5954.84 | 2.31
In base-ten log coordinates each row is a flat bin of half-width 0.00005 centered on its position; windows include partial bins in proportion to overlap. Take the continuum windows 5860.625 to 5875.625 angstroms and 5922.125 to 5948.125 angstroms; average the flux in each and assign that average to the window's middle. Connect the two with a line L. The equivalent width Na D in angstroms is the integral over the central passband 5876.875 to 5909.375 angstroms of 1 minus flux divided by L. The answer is 4.4 angstroms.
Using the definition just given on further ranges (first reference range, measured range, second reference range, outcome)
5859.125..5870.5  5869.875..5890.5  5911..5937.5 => 0.8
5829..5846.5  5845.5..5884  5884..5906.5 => -2.4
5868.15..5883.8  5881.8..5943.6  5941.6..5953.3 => 5.4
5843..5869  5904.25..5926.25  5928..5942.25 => 0.3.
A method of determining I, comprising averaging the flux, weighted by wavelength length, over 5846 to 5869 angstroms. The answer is 2.29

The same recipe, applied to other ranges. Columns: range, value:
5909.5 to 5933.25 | 2.32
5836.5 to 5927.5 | 2.22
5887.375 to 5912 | 1.97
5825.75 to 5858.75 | 2.37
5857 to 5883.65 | 2.32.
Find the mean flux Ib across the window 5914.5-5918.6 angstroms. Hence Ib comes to 2.26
